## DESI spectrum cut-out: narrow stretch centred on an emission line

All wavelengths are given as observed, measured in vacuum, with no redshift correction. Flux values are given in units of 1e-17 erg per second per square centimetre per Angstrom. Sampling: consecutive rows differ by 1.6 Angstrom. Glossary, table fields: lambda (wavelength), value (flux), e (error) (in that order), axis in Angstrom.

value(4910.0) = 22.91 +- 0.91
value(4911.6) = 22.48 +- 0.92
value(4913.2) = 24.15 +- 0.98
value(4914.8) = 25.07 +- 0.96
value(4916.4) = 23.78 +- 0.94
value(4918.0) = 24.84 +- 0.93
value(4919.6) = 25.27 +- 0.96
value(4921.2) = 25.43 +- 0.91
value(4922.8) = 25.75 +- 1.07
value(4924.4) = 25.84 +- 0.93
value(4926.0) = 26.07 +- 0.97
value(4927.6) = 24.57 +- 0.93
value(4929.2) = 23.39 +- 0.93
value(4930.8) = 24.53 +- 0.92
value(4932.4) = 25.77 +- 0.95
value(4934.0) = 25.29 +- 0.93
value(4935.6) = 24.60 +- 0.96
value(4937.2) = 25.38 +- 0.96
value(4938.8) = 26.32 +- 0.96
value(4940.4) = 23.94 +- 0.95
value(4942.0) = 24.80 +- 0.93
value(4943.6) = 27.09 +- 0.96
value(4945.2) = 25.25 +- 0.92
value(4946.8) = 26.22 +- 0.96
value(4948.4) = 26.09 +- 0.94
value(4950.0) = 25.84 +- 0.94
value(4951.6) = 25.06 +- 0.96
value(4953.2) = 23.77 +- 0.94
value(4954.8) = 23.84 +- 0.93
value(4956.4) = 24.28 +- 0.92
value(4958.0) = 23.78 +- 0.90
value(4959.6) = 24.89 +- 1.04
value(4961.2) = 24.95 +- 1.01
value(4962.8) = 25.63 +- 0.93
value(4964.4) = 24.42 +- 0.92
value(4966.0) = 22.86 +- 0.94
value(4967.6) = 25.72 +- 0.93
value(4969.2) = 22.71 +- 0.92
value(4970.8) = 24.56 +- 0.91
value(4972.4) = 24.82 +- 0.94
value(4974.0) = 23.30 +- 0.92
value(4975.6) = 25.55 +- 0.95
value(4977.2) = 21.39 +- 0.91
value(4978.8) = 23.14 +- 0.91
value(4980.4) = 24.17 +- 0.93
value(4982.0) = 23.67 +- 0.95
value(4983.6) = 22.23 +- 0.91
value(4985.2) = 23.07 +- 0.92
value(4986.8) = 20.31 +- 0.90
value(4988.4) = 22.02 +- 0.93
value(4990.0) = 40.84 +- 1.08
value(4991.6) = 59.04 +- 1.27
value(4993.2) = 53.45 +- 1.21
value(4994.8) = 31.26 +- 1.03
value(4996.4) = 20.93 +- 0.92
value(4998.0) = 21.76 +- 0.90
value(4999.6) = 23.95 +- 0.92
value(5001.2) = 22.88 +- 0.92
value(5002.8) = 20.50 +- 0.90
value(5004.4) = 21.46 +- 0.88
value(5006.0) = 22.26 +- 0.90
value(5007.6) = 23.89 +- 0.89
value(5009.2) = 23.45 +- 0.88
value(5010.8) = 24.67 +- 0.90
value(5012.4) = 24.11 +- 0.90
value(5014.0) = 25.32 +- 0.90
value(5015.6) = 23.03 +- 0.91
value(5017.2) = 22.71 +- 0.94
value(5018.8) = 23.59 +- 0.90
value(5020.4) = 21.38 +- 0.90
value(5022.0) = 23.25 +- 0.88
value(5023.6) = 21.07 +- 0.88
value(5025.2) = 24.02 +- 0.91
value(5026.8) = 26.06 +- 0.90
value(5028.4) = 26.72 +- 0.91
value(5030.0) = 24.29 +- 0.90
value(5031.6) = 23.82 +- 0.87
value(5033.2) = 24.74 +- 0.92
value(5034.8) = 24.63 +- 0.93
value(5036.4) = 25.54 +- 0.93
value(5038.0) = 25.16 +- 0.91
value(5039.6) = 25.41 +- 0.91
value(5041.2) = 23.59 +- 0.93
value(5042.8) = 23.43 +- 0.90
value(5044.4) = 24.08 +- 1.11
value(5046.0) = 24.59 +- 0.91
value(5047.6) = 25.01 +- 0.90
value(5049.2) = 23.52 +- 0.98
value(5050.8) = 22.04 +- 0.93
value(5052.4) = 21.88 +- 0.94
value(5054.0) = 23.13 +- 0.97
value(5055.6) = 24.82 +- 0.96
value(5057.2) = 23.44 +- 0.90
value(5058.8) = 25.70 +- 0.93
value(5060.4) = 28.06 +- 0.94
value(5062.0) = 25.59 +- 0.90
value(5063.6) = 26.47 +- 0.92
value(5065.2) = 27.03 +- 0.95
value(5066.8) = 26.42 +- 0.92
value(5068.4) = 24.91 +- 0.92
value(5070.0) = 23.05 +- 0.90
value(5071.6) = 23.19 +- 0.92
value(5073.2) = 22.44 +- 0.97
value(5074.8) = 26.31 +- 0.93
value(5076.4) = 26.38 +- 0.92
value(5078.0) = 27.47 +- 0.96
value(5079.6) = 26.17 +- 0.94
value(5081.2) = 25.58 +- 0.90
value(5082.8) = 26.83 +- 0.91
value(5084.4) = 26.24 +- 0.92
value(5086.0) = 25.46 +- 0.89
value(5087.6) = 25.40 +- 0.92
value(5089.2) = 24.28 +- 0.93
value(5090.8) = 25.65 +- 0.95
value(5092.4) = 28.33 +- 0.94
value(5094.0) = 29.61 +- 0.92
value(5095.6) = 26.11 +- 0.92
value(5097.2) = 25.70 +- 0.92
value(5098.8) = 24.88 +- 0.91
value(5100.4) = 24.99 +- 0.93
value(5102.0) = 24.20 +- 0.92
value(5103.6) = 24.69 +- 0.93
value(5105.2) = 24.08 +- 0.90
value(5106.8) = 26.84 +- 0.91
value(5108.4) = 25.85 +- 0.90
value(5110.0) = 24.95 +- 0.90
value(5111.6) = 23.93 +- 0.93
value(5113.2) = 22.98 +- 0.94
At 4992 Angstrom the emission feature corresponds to Hbeta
